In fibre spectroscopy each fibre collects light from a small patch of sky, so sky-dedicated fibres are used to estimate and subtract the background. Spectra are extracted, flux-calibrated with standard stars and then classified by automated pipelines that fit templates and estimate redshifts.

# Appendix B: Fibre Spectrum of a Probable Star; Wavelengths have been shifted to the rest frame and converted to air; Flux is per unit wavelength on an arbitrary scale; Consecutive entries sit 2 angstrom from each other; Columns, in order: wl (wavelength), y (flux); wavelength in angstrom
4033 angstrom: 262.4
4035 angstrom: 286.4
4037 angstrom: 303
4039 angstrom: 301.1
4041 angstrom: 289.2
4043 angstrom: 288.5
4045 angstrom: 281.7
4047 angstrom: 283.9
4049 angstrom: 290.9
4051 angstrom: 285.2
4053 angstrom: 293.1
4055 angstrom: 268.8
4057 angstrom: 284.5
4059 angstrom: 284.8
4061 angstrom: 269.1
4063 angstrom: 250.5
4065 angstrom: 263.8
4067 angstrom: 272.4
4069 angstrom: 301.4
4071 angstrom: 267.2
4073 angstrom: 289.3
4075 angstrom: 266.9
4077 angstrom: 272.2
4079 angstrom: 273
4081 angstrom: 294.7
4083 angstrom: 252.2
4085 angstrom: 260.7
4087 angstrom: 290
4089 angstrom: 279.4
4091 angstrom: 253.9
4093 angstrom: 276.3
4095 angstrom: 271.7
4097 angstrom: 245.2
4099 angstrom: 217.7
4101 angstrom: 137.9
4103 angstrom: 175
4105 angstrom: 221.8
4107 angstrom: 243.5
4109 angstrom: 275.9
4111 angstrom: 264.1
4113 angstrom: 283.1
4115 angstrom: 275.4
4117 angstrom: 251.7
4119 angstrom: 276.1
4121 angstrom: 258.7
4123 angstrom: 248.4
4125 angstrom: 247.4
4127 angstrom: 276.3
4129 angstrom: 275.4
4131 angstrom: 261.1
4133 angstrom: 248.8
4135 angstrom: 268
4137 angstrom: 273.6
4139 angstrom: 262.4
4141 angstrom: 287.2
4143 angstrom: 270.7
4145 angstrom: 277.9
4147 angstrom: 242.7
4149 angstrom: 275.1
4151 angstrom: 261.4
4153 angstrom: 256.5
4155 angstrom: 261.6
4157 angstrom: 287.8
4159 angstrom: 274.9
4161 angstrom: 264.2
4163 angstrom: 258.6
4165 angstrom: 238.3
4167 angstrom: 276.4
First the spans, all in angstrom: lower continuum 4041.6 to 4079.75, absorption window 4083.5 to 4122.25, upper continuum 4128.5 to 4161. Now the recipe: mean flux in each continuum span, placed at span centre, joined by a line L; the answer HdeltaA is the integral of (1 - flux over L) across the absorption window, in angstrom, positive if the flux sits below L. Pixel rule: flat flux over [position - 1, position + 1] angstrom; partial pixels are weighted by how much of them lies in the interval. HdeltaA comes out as 3.2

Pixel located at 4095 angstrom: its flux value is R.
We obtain 271.7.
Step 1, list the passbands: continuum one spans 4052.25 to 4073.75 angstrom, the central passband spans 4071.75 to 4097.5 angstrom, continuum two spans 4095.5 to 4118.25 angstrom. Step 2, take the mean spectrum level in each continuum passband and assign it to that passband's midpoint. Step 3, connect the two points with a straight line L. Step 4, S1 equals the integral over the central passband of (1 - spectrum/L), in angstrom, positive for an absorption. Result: -1.5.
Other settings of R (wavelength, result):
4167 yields 276.4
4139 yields 262.4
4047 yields 283.9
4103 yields 175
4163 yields 258.6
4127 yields 276.3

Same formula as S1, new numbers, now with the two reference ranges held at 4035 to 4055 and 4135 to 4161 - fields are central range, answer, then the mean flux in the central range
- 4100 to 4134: 3.31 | 248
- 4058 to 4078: 0.78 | 274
